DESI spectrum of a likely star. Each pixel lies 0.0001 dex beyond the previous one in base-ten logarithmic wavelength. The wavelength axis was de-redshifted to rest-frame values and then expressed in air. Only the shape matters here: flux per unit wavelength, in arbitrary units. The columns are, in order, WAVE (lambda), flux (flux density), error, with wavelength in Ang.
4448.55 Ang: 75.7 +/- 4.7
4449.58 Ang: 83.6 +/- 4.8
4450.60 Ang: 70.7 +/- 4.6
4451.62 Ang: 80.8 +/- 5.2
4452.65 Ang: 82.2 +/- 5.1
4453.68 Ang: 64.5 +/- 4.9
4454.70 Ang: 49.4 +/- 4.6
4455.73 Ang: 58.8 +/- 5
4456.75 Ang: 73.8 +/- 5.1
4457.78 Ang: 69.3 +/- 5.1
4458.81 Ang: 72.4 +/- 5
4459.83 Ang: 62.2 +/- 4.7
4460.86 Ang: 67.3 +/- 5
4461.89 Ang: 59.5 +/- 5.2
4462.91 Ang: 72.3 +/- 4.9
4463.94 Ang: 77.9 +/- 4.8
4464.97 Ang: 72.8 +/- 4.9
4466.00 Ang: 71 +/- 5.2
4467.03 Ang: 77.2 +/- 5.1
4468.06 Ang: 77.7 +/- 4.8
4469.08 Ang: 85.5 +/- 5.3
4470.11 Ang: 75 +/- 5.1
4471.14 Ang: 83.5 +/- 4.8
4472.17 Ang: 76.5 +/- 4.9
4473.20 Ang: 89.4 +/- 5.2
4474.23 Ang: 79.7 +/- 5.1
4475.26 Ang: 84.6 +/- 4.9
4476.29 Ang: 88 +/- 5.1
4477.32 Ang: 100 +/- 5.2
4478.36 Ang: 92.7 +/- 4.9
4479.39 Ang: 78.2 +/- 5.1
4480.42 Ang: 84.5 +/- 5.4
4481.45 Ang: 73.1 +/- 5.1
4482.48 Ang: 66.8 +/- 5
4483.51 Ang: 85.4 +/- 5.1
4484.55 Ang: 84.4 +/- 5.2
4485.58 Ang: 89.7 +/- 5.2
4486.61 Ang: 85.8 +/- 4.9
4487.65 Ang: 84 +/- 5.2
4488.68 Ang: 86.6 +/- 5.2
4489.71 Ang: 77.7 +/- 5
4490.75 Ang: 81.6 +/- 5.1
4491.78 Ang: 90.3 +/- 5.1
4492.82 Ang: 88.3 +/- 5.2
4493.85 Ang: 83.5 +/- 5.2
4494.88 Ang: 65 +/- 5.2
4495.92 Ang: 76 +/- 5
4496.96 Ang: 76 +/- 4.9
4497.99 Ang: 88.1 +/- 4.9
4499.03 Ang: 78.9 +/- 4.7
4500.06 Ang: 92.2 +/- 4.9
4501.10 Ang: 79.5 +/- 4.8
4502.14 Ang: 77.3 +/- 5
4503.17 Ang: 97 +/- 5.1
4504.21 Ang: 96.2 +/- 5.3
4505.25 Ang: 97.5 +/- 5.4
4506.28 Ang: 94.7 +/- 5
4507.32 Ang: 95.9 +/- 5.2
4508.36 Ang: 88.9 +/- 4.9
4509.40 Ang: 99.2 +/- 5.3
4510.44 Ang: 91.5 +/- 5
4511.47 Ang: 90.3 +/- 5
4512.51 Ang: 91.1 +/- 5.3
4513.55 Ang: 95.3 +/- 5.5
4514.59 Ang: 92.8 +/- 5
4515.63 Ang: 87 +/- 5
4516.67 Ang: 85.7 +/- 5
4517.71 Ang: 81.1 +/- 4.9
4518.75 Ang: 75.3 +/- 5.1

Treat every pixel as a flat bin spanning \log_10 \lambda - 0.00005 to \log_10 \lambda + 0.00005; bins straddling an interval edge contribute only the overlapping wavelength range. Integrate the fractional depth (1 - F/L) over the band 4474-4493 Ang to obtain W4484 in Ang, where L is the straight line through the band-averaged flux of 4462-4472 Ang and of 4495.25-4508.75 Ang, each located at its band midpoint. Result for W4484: -0.7 Ang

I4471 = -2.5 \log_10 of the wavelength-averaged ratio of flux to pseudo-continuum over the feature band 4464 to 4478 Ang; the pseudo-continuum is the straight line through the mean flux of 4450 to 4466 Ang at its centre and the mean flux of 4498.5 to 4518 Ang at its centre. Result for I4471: -0.10 mag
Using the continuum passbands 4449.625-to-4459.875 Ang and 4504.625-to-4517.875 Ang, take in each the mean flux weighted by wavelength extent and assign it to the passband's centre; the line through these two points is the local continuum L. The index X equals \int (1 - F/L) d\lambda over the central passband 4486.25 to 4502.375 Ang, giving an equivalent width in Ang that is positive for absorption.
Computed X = 0.6 Ang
